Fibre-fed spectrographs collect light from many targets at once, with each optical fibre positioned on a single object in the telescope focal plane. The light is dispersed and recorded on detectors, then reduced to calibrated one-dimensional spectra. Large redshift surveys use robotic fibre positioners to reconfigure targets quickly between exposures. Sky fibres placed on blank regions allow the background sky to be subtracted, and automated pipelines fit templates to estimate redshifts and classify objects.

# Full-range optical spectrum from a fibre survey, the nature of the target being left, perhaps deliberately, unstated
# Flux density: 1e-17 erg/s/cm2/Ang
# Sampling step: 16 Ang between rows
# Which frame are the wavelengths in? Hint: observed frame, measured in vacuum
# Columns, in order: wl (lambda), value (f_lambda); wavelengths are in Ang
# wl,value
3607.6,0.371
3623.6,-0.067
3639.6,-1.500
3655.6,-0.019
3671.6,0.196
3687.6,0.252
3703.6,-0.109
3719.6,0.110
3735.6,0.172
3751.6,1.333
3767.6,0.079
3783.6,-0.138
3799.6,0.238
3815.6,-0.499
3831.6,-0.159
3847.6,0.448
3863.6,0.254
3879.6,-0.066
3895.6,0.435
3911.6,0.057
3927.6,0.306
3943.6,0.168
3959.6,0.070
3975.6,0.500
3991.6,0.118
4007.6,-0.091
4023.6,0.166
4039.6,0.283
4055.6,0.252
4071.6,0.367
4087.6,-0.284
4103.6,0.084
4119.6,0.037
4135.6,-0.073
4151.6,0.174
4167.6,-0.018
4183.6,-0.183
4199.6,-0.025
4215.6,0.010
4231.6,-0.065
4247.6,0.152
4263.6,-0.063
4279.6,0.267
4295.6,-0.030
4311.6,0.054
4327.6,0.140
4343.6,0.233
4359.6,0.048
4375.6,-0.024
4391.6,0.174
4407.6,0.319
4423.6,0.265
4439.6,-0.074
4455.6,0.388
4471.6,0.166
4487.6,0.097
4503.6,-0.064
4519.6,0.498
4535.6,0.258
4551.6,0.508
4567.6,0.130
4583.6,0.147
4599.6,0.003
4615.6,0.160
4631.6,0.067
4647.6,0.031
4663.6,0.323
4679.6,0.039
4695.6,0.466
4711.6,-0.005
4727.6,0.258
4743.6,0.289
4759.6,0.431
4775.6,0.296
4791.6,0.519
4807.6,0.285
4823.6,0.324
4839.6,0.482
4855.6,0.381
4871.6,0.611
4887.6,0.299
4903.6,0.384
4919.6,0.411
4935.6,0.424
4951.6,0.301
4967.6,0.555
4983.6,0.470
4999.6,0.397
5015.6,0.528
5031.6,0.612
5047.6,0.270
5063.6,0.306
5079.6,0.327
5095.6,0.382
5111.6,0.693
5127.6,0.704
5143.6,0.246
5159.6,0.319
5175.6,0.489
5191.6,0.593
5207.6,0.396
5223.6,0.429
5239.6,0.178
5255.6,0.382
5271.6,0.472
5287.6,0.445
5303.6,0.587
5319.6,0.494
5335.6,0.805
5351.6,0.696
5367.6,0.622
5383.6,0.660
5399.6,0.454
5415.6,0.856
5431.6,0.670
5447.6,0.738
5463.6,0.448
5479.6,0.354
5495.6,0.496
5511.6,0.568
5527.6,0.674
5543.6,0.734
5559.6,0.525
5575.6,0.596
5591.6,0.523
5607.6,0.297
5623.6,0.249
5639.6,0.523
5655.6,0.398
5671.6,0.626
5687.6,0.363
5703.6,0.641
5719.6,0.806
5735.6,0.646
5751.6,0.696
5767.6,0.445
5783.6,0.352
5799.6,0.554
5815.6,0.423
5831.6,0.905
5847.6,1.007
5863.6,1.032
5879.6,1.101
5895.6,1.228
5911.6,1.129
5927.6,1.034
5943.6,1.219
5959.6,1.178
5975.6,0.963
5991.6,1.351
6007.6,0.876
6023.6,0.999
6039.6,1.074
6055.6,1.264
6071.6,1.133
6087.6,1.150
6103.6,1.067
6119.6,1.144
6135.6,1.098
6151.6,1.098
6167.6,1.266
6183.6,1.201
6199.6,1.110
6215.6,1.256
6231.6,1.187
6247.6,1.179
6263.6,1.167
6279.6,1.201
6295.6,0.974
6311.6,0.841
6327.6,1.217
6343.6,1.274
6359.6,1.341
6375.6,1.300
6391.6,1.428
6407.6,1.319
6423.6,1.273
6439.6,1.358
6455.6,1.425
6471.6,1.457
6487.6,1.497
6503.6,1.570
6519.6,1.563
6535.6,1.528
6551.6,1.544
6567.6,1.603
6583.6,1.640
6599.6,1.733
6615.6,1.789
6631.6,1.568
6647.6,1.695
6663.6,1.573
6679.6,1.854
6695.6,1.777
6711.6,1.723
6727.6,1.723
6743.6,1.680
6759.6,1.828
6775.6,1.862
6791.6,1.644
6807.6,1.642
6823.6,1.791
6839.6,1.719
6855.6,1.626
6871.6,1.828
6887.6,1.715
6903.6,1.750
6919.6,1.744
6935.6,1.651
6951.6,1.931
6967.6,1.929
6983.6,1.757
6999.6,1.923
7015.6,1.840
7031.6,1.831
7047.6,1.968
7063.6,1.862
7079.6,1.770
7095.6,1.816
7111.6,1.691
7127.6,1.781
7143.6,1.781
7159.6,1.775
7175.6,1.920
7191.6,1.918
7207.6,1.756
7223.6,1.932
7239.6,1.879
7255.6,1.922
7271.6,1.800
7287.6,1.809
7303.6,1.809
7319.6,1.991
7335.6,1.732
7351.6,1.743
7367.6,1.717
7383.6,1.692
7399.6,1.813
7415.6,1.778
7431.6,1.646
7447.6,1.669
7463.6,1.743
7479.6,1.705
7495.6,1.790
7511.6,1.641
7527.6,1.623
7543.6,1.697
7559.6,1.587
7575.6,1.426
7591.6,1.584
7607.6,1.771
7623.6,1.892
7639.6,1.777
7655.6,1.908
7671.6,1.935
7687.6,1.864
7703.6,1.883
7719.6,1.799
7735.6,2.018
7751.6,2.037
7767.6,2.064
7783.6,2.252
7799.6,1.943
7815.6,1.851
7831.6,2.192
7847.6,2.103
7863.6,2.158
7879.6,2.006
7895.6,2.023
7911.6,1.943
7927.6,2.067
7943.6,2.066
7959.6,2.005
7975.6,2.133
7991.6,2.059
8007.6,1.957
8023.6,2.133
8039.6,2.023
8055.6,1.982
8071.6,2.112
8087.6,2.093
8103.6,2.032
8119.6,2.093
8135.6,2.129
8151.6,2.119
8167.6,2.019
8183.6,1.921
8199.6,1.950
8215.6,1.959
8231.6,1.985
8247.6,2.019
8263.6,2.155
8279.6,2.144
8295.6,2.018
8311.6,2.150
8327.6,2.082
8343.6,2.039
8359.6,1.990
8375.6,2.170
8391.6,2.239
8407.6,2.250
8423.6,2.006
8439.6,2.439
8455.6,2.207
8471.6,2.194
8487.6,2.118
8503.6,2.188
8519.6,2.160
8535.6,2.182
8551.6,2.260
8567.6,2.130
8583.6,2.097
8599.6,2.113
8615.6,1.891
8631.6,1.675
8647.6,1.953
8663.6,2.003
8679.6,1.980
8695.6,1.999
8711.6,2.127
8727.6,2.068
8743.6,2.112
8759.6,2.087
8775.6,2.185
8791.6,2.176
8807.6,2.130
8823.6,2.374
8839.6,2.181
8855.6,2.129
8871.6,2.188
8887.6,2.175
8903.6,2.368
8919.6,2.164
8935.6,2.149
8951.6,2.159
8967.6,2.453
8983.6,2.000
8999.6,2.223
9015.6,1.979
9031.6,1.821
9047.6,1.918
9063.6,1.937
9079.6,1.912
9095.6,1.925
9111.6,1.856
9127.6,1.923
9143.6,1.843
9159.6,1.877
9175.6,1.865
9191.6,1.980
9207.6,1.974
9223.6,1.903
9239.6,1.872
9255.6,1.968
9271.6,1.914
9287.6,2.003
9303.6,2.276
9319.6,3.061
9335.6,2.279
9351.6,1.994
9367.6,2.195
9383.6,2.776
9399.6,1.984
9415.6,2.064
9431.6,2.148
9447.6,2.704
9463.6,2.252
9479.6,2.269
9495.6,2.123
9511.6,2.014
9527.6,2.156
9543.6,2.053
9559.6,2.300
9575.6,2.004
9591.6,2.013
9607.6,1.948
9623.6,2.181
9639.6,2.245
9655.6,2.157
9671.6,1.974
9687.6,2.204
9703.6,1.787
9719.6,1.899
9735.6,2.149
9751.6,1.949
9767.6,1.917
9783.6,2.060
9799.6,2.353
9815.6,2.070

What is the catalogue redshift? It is 0.46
